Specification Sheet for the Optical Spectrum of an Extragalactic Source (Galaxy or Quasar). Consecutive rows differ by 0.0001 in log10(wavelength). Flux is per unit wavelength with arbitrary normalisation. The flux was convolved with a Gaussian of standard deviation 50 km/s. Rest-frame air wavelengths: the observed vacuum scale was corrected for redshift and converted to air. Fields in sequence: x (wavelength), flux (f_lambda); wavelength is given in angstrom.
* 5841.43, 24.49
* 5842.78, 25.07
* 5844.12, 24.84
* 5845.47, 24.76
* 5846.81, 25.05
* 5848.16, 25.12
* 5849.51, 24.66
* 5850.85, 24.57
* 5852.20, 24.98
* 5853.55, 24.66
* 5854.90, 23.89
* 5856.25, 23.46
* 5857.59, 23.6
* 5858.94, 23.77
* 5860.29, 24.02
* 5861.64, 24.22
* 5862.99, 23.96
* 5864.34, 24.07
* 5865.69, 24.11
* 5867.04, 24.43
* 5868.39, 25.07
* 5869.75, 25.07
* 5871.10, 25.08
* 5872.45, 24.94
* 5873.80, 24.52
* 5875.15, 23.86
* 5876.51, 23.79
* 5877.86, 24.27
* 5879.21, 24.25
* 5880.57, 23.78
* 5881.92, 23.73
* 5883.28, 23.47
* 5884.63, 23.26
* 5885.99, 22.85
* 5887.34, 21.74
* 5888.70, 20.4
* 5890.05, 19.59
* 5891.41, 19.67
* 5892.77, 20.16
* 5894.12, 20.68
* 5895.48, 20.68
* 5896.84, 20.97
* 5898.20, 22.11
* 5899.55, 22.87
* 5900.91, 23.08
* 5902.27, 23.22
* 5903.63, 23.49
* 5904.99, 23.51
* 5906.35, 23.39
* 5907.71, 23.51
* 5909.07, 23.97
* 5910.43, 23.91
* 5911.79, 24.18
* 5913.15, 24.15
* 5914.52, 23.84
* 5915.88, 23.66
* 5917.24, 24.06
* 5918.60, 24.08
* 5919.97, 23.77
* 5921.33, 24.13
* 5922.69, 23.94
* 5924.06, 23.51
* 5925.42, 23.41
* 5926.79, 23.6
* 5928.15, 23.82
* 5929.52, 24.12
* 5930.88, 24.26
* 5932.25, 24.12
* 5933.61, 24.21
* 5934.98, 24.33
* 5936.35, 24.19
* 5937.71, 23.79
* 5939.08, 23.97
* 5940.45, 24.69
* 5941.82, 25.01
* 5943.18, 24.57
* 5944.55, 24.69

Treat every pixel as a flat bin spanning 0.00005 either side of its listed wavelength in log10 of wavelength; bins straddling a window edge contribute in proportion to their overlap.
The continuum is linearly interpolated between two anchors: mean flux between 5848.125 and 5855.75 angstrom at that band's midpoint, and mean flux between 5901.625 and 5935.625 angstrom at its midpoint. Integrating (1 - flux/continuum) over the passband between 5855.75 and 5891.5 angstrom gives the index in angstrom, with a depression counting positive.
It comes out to 1.1 angstrom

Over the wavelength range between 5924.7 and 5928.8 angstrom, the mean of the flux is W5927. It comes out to 23.6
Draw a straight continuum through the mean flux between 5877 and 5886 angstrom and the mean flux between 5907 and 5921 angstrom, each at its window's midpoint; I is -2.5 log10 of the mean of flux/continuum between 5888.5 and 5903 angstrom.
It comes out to 0.123 mag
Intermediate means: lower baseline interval 23.7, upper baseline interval 23.9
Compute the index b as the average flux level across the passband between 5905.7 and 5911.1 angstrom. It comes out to 23.7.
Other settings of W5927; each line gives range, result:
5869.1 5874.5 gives 24.9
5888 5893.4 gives 19.9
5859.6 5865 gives 24.1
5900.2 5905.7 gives 23.3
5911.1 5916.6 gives 24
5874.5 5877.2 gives 23.8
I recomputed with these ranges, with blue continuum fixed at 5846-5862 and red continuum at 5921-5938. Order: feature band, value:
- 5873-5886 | 0.02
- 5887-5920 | 0.07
